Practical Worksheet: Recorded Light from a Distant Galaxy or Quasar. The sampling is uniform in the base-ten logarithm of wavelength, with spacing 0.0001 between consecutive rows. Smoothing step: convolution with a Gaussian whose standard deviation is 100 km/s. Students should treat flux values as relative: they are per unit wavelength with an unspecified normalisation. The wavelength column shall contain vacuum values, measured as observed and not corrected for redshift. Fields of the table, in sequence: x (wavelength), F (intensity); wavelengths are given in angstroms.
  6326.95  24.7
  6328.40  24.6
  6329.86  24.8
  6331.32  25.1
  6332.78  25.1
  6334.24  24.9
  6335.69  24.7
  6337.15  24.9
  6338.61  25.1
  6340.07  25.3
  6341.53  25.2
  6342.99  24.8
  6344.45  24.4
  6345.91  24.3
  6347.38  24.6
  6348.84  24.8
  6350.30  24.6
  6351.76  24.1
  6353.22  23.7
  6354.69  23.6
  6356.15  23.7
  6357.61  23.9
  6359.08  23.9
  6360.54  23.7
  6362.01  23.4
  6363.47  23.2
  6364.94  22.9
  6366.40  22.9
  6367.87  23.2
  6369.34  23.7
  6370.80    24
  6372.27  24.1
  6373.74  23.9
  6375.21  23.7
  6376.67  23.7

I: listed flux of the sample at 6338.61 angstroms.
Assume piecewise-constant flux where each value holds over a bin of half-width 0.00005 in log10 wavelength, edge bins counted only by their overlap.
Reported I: 25.1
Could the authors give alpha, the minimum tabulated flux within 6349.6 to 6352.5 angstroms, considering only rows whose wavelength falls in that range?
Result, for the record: 24.1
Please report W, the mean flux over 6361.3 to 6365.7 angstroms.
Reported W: 23.2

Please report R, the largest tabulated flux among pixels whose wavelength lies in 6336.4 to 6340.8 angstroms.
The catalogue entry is 25.3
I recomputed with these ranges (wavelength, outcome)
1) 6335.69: 24.7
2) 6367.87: 23.2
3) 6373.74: 23.9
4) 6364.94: 22.9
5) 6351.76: 24.1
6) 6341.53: 25.2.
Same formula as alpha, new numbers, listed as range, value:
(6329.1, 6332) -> 24.8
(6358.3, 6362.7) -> 23.4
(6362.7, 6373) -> 22.9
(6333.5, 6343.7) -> 24.7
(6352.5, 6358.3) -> 23.6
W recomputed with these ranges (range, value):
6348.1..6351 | 24.7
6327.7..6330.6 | 24.7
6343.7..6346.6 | 24.4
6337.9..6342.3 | 25.2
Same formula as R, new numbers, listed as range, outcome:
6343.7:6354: 24.8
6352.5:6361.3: 23.9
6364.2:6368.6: 23.2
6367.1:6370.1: 23.7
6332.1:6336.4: 25.1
